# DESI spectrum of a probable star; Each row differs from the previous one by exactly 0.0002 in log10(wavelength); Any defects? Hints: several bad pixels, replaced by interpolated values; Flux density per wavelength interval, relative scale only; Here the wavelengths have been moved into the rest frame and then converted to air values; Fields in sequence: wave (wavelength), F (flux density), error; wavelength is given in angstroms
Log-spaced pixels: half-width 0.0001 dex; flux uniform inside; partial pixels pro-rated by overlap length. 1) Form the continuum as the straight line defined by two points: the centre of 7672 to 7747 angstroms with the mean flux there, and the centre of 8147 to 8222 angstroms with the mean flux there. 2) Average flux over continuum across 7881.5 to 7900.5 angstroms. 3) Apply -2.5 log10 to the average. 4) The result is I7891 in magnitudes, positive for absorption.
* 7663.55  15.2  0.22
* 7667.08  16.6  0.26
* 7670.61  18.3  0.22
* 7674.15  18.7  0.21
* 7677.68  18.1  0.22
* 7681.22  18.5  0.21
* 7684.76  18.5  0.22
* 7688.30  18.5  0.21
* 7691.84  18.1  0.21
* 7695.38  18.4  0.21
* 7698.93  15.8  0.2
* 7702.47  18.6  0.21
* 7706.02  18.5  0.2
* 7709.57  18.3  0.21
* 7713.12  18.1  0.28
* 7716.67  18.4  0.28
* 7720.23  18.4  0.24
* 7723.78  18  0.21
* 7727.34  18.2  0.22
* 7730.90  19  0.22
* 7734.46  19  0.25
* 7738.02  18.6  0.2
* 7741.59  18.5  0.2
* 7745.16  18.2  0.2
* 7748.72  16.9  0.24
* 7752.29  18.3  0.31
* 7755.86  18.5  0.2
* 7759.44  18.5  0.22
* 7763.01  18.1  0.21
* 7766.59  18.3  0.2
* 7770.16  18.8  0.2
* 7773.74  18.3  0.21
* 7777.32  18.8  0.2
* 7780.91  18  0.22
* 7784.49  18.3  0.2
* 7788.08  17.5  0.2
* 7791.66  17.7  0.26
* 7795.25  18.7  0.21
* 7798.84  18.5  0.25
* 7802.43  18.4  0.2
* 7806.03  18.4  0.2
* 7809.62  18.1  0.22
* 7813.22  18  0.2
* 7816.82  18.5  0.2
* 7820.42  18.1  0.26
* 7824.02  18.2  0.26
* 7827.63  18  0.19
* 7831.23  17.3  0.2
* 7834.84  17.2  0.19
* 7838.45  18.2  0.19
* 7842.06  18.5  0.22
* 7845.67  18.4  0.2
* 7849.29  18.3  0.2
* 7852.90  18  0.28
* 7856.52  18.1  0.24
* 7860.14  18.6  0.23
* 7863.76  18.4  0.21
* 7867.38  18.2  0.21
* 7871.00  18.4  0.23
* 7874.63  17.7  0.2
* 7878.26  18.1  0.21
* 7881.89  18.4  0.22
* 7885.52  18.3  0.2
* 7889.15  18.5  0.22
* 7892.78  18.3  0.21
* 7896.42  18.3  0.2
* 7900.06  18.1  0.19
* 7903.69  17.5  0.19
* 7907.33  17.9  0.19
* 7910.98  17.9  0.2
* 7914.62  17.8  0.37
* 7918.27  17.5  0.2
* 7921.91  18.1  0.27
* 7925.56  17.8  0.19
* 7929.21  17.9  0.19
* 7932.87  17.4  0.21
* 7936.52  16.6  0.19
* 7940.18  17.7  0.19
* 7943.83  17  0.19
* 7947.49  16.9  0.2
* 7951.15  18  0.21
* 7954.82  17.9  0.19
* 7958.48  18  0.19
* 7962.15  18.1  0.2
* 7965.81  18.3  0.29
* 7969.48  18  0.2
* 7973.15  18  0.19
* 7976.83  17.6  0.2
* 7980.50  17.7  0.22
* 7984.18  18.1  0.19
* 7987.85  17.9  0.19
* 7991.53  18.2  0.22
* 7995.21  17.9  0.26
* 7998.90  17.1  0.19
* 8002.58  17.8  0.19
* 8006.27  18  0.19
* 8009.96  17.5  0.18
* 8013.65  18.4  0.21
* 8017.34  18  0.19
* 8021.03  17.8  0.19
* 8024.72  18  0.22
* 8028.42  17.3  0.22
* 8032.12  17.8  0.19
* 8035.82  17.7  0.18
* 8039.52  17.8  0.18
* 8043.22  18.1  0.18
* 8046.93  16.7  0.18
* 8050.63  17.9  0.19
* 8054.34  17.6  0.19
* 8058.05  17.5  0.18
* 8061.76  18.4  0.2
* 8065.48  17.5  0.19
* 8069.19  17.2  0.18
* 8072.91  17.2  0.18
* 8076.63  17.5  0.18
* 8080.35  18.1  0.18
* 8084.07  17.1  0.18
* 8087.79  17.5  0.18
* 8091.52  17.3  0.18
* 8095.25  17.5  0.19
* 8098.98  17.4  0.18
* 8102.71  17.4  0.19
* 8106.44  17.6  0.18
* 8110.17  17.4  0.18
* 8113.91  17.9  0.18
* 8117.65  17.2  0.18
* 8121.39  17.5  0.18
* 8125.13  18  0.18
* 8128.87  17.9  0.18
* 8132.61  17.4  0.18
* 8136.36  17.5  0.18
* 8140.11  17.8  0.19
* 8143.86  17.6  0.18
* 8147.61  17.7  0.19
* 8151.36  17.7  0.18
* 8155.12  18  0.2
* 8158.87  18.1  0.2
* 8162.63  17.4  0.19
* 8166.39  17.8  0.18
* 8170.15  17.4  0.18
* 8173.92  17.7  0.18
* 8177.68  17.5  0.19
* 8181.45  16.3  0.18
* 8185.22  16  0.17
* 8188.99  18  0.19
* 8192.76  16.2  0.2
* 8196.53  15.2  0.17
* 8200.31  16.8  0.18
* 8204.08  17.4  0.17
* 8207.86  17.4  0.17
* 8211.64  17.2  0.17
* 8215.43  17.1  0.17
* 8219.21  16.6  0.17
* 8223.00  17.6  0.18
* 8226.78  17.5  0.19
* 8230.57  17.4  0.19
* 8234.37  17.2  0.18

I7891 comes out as -0.03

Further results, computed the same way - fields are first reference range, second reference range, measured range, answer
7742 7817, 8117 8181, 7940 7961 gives 0.02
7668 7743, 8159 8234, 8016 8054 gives -0.01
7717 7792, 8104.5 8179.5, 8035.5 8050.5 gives 0.01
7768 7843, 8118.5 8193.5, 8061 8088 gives 0.01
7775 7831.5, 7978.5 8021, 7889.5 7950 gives 0.02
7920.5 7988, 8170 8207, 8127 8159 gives -0.04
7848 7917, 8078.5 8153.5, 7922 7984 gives 0.02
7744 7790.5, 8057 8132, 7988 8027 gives -0.01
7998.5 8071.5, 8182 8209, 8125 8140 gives -0.04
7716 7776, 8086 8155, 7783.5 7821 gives 0.00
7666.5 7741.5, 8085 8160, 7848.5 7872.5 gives -0.02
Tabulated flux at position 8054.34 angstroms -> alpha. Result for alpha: 17.6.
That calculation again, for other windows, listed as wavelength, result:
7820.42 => 18.1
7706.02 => 18.5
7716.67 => 18.4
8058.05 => 17.5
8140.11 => 17.8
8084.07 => 17.1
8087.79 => 17.5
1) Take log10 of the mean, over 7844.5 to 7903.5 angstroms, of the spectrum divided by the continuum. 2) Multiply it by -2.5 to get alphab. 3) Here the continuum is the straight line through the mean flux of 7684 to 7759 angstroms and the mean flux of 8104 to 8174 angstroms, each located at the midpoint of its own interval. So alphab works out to -0.01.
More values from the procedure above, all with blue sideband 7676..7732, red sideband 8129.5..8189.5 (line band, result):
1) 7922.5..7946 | 0.026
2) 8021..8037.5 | -0.001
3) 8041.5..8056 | 0.006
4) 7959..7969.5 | -0.021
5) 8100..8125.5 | 0.001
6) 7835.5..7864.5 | -0.017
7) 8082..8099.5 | 0.015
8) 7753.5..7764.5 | -0.015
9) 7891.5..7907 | -0.008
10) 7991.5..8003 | 0.004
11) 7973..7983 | 0.002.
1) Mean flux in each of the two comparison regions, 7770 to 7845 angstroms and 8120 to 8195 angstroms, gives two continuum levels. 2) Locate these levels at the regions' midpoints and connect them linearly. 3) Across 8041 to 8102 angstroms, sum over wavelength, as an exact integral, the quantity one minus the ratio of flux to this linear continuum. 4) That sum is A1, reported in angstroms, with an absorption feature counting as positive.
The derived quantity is 0.4 angstroms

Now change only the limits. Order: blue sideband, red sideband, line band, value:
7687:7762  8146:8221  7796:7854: -0.5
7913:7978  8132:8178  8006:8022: -0.2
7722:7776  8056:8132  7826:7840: 0.4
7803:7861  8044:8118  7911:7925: 0.1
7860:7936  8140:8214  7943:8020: -0.2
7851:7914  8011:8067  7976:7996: 0.0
